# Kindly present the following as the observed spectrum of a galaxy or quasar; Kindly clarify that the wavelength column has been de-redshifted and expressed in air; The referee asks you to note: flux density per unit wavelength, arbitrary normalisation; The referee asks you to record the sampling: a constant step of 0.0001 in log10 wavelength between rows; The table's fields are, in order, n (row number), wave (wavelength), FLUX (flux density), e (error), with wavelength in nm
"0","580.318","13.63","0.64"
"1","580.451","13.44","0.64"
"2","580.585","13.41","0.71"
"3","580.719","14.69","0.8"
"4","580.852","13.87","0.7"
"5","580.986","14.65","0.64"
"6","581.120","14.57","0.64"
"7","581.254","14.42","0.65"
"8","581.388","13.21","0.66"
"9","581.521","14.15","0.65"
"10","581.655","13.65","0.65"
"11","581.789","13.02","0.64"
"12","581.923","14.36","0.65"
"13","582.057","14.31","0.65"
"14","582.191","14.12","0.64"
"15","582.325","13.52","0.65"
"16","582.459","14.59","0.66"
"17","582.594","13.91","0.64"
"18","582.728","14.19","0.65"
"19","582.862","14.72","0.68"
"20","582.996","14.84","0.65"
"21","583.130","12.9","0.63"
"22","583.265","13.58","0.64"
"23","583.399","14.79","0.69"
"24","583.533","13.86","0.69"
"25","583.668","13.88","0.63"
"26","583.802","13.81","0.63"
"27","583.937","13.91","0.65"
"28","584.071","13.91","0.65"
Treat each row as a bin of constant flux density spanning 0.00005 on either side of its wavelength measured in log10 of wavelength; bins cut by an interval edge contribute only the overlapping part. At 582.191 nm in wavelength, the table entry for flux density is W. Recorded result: 14.12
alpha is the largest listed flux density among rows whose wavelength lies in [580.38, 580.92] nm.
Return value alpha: 14.69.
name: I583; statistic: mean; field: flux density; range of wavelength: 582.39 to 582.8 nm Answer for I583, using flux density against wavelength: 14.2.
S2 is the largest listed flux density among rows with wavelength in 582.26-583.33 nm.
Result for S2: 14.84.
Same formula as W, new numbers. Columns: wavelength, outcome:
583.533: 13.86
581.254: 14.42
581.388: 13.21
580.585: 13.41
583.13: 12.9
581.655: 13.65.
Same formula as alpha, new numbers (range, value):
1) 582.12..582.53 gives 14.59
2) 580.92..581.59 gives 14.65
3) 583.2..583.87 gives 14.79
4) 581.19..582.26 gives 14.42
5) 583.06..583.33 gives 13.58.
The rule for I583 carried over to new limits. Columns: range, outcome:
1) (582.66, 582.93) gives 14.5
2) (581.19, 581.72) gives 13.9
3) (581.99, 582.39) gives 14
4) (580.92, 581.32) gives 14.5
